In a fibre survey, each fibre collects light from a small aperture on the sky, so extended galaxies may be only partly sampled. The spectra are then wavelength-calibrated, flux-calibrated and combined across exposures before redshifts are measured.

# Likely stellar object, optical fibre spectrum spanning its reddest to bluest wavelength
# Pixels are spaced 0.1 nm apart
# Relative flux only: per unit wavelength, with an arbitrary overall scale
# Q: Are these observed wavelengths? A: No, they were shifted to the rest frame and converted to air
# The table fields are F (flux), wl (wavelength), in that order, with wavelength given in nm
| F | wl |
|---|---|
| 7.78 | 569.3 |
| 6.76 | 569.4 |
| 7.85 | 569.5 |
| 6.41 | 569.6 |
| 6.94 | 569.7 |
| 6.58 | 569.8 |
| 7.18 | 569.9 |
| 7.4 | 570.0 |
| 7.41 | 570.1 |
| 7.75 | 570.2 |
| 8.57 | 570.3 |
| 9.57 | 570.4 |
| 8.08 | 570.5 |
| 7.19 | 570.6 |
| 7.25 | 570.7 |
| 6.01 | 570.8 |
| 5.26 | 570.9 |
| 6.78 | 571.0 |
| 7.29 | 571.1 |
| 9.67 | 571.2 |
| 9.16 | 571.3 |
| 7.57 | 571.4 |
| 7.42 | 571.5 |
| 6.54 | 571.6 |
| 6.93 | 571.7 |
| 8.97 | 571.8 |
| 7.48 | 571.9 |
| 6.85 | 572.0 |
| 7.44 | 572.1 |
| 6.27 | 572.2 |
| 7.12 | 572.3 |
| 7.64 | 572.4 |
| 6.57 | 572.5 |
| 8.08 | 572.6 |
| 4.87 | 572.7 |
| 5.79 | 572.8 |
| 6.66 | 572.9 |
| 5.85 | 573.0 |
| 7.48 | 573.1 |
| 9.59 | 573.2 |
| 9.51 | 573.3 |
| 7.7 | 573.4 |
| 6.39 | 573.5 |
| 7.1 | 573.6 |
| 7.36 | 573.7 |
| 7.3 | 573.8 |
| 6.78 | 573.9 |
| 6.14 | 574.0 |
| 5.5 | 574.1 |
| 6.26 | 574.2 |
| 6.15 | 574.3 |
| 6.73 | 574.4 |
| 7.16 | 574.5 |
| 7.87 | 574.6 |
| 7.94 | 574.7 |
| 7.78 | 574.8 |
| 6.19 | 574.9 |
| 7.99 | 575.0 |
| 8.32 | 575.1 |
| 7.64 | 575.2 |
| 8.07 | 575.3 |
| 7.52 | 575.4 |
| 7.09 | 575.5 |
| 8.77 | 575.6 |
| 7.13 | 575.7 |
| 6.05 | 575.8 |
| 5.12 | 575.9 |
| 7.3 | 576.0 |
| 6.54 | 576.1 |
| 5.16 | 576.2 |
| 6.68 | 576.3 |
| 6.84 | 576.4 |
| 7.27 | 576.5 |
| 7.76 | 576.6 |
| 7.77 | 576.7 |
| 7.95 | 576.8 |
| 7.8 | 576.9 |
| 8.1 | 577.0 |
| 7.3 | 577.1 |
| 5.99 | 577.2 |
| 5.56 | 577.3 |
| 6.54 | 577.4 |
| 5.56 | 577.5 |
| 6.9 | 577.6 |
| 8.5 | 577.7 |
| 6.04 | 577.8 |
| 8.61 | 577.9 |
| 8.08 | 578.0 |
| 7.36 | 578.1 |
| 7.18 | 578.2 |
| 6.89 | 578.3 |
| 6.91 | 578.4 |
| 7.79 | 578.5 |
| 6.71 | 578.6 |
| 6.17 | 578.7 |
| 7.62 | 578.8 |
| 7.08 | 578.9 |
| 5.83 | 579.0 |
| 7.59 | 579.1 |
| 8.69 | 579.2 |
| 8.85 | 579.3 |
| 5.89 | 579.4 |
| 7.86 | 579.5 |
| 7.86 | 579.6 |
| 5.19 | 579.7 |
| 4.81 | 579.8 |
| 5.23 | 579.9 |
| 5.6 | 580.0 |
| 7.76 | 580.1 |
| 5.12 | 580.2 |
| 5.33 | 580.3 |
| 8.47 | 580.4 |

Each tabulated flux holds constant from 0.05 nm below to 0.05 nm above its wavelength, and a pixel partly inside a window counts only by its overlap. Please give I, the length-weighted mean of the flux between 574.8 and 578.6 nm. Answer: 7.15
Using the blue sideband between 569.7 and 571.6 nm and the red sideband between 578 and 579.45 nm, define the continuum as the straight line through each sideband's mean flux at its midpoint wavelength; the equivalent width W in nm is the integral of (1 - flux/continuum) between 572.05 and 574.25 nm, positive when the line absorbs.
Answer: 0.134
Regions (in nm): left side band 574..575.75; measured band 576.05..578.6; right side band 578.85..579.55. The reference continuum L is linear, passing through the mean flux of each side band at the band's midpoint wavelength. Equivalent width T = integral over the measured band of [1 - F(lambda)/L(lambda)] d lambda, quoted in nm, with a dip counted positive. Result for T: 0.09 nm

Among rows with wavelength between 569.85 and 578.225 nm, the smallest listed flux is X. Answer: 4.87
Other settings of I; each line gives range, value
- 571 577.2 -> 7.22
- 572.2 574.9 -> 7.02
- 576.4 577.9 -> 7.12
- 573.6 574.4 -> 6.55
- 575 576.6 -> 7.09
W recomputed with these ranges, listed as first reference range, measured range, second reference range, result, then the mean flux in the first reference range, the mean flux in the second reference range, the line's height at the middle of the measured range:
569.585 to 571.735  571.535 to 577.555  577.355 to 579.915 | 0.135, 7.43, 7.01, 7.23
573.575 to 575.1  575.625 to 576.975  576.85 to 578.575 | 0.026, 6.99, 7.12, 7.07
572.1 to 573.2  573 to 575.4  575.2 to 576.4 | -0.166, 6.8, 6.89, 6.85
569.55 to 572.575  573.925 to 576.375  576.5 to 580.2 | 0.074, 7.38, 7.01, 7.18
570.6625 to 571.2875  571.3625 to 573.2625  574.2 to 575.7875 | 0.033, 7.17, 7.42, 7.25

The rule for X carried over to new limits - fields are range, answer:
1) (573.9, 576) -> 5.12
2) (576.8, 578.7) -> 5.56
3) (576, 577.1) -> 5.16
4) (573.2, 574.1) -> 5.5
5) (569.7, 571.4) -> 5.26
